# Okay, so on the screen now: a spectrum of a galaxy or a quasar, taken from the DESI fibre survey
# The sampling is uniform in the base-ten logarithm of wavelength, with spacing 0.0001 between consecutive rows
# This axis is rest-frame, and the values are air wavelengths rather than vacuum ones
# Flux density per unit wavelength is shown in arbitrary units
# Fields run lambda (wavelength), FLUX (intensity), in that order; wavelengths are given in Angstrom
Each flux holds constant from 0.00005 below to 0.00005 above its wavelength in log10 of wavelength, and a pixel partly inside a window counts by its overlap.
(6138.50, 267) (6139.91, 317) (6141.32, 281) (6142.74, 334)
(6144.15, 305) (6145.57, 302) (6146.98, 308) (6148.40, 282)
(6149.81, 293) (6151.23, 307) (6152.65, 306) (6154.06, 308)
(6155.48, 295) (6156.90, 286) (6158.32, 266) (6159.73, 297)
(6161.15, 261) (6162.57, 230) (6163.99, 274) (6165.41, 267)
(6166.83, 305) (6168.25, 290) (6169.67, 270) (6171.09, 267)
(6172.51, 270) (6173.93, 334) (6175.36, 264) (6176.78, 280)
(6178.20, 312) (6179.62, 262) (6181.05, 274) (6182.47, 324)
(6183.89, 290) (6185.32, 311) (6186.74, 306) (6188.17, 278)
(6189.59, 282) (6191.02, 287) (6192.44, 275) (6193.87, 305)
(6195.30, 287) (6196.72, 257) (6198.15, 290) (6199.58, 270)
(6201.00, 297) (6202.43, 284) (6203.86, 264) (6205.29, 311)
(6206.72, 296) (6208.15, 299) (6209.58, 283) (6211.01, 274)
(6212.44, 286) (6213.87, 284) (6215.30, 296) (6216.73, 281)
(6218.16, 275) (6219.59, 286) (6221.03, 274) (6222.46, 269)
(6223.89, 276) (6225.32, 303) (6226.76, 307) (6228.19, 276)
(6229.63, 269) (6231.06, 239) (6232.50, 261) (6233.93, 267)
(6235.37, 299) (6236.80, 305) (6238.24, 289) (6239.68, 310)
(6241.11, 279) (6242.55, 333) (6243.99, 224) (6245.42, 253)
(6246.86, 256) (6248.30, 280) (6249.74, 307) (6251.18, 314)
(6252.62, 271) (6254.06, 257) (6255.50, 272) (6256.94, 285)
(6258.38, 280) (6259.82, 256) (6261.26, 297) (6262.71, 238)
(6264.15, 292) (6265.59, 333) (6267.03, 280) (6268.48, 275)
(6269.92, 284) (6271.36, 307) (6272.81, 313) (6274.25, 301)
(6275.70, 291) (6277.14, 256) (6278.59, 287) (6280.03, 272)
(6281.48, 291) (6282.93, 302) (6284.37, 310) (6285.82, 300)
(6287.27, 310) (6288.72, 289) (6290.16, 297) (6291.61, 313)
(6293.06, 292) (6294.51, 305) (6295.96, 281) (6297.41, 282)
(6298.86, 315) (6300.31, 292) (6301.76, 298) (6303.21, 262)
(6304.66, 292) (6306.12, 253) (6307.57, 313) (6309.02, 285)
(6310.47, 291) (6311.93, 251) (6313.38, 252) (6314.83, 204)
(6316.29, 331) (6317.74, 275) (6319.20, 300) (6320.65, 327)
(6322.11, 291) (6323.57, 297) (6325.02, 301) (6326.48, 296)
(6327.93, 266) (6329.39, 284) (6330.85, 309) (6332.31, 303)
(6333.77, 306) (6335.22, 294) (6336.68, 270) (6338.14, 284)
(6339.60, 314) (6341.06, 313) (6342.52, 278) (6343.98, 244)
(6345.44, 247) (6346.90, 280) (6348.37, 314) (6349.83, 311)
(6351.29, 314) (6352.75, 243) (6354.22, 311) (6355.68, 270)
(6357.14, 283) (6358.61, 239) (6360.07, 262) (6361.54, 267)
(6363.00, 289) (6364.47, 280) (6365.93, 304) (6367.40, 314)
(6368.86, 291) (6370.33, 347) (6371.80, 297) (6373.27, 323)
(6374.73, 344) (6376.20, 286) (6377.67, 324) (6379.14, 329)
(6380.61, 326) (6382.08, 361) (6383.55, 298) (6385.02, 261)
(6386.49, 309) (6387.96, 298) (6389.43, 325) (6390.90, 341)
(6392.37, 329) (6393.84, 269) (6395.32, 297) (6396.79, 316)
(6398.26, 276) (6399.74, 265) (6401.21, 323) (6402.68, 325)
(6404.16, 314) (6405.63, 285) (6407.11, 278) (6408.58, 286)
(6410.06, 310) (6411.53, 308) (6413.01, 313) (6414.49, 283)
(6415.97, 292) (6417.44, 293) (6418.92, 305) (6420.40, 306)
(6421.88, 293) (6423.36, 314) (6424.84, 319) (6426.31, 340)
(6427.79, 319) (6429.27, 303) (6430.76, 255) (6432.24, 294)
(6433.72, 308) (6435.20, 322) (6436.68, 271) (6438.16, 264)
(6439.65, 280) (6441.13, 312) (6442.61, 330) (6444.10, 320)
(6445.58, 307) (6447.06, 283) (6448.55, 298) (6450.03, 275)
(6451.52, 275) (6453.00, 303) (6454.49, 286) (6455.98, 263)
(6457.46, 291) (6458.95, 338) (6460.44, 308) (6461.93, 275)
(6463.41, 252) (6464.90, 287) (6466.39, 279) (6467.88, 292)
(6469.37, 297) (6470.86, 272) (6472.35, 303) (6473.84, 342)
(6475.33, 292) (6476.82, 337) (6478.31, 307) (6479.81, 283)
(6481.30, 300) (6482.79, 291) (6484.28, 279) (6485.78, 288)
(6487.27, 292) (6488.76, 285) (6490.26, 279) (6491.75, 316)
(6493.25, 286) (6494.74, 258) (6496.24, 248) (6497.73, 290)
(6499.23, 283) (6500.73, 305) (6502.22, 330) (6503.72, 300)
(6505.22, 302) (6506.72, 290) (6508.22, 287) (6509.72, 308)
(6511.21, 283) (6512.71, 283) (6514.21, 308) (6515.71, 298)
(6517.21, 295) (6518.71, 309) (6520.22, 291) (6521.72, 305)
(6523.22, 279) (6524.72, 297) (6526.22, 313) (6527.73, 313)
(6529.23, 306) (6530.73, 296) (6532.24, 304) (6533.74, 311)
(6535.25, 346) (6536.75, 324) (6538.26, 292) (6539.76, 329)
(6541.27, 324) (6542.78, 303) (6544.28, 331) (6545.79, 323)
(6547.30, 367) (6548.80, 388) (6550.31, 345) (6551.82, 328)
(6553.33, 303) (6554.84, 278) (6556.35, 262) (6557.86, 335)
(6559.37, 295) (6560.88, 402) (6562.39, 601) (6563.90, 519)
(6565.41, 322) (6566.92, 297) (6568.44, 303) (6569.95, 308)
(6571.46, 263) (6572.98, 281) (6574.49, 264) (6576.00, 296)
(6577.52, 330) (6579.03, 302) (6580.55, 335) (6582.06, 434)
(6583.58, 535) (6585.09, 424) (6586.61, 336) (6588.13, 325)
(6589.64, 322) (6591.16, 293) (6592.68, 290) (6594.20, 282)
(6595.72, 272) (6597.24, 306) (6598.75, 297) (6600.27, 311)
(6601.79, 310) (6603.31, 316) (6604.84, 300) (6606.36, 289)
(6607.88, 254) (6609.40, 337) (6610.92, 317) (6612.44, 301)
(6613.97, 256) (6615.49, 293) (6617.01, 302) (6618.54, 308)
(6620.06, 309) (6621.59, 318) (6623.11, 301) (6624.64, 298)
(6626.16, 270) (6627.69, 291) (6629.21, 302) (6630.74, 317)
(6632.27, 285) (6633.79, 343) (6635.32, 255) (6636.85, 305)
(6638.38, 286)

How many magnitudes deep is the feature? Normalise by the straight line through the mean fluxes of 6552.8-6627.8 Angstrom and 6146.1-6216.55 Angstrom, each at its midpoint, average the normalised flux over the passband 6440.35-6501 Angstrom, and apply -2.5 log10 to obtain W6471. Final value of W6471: 0.07 mag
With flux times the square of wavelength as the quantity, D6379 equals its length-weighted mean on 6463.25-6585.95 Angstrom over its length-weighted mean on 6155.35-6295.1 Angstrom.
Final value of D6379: 1.22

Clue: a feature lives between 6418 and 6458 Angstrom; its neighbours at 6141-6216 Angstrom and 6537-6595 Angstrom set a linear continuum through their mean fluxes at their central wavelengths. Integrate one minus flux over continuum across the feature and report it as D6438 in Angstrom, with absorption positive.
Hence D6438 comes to 3.0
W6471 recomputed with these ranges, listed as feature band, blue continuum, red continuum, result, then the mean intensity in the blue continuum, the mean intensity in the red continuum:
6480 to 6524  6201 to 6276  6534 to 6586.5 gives 0.14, 284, 343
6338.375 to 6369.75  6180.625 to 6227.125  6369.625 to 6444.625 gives 0.06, 287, 306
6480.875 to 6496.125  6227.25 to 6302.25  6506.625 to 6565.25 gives 0.12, 286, 325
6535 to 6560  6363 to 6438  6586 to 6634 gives -0.07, 305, 301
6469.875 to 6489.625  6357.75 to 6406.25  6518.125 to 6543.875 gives 0.03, 303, 309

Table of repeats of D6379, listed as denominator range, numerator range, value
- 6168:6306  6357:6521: 1.11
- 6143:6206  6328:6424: 1.10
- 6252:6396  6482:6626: 1.16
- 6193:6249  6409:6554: 1.16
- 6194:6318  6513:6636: 1.24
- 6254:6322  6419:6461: 1.09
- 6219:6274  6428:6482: 1.12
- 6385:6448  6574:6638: 1.10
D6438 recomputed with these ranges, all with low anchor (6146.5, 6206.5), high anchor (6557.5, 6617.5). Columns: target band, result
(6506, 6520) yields 1.1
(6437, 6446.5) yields 0.4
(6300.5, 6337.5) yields 1.8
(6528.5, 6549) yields 0.1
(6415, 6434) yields 0.6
